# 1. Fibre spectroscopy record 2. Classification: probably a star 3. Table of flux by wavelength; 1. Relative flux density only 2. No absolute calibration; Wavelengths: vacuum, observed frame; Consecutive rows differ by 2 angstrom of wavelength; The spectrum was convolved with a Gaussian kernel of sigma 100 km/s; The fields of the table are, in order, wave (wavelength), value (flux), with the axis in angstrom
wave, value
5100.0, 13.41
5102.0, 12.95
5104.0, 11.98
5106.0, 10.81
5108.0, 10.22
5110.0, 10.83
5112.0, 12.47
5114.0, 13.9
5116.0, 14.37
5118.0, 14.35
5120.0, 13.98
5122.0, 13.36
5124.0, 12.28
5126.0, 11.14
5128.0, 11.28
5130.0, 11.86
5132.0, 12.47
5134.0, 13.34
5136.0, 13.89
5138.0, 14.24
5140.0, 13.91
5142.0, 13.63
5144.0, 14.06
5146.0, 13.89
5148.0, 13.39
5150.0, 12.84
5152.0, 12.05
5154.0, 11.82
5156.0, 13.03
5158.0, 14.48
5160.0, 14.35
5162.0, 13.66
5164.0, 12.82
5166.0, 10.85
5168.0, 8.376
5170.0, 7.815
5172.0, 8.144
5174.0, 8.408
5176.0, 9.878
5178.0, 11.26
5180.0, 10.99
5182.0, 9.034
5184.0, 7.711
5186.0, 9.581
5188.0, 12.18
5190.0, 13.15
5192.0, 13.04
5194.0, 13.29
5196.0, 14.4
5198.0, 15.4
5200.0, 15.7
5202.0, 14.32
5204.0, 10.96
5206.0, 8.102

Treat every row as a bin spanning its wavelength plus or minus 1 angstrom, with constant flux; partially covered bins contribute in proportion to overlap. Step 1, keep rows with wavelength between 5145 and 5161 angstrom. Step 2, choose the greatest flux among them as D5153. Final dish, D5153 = 14.48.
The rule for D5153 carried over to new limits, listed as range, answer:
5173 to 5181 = 11.26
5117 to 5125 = 14.35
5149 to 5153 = 12.84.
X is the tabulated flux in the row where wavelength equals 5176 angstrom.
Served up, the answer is 9.878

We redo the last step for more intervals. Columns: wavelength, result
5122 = 13.36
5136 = 13.89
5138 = 14.24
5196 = 14.4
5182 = 9.034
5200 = 15.7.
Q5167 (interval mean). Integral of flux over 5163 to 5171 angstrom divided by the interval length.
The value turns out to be 9.97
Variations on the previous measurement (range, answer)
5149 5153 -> 12.4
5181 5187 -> 8.78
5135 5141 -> 14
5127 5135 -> 12.2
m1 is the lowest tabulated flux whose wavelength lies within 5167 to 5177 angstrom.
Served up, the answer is 7.815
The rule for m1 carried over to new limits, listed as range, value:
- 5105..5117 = 10.22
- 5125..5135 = 11.14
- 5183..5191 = 7.711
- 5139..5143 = 13.63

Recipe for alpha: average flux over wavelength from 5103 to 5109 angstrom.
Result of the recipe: 11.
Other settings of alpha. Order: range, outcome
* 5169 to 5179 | 9.1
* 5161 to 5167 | 12.4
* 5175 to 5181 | 10.7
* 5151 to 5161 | 13.1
